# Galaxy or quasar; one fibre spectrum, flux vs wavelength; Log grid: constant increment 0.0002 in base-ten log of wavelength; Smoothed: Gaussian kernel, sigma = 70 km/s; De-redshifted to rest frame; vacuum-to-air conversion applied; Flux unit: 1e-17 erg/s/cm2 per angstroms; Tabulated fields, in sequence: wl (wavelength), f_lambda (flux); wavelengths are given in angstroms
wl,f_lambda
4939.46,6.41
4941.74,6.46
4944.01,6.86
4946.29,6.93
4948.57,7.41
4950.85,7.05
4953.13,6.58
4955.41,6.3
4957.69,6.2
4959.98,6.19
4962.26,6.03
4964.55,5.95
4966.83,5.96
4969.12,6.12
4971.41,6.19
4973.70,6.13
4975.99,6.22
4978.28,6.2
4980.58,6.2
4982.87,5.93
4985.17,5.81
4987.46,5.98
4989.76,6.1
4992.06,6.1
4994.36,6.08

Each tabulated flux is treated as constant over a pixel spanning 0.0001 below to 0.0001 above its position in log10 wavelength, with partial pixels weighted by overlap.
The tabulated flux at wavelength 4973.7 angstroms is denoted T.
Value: 6.13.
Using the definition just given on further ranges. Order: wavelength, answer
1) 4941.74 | 6.46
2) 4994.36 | 6.08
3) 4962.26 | 6.03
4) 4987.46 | 5.98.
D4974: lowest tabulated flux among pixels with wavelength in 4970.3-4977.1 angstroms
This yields 6.13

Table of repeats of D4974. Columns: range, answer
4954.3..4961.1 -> 6.19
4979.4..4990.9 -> 5.81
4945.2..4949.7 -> 6.93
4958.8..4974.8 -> 5.95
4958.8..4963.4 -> 6.03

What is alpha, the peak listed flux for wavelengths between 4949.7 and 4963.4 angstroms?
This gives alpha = 7.05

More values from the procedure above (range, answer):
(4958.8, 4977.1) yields 6.22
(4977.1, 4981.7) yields 6.2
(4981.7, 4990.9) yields 6.1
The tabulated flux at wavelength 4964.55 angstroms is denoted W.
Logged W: 5.95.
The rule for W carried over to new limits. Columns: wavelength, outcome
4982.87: 5.93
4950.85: 7.05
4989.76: 6.1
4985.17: 5.81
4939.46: 6.41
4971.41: 6.19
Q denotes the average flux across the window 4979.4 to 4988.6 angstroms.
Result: 5.98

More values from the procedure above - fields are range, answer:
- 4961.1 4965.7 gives 6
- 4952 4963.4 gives 6.26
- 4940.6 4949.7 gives 6.91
